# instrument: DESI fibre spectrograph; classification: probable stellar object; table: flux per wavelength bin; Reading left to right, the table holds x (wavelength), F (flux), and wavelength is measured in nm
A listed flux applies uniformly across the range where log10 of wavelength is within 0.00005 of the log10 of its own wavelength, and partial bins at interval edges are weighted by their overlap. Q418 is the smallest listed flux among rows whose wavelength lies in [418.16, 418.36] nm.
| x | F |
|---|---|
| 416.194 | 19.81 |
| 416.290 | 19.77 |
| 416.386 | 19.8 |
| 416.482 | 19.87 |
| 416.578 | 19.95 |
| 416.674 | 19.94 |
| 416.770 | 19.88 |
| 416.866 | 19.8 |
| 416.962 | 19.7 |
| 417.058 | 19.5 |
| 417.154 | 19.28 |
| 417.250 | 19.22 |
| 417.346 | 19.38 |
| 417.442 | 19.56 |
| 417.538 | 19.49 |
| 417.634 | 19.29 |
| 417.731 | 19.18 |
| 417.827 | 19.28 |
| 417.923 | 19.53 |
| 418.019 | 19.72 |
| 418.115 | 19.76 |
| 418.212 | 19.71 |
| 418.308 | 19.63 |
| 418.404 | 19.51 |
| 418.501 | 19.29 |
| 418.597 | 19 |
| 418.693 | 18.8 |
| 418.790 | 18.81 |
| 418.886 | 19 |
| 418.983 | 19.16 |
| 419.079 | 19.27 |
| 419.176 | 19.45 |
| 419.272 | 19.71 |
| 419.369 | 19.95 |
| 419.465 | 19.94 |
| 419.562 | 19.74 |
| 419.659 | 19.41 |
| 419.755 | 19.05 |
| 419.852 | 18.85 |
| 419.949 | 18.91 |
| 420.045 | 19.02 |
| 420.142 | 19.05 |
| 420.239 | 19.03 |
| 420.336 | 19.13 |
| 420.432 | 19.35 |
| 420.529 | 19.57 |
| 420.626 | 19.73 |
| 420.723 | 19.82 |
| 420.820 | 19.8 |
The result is 19.63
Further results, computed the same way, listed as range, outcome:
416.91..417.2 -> 19.28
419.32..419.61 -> 19.74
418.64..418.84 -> 18.8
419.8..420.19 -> 18.85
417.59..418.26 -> 19.18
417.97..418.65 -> 19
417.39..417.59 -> 19.49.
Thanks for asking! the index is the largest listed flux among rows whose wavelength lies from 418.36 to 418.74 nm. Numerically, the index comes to 19.51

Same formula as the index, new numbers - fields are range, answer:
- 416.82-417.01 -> 19.8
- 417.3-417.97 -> 19.56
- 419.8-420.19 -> 19.05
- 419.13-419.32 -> 19.71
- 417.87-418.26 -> 19.76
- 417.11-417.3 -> 19.28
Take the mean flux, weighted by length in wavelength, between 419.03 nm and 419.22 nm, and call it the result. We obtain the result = 19.4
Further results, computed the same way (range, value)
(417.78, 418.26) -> 19.6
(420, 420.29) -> 19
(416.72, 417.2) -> 19.6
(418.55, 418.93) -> 18.9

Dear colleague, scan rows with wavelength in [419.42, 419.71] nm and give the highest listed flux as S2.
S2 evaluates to 19.94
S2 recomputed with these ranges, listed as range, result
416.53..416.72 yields 19.95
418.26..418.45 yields 19.63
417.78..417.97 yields 19.53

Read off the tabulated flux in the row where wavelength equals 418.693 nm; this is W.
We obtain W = 18.8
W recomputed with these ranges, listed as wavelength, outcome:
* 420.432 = 19.35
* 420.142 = 19.05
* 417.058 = 19.5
